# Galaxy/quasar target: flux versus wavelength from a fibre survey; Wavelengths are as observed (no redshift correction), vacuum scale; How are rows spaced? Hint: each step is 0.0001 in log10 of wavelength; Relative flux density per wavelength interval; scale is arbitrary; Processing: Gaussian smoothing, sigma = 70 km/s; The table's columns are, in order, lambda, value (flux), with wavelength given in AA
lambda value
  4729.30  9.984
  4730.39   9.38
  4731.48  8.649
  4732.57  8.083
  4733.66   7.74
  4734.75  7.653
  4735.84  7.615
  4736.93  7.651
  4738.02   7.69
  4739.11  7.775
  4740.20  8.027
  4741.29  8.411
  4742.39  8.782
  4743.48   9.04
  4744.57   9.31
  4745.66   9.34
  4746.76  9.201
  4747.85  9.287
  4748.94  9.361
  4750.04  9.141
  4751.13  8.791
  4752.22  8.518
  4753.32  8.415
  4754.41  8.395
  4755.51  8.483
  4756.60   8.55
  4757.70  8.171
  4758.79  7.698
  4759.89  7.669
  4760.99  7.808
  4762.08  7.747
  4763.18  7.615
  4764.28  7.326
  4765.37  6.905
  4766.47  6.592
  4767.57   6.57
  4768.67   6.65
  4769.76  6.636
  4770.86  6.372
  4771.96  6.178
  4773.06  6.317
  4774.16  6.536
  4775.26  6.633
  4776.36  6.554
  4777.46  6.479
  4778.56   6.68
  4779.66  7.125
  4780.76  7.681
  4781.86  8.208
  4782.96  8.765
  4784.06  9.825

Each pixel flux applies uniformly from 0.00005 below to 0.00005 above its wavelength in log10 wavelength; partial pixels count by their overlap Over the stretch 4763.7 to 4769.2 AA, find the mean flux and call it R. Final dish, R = 6.81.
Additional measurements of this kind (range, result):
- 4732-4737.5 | 7.75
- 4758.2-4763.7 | 7.71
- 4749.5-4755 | 8.65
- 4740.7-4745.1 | 8.87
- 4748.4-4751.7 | 9.1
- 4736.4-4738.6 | 7.68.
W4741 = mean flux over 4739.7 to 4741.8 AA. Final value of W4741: 8.23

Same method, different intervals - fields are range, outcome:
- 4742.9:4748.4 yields 9.24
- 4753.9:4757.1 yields 8.48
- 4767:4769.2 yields 6.6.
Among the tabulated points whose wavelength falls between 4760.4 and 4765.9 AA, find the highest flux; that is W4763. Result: 7.808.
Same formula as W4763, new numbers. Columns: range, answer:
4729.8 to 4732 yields 9.38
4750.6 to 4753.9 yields 8.791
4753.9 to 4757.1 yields 8.55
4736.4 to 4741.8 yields 8.411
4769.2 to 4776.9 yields 6.636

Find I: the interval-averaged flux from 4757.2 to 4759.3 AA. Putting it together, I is 7.95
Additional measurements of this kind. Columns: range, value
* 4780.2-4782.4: 7.95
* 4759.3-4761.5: 7.71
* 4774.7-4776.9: 6.59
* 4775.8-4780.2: 6.71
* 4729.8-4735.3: 8.31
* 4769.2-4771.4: 6.53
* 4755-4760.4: 8.12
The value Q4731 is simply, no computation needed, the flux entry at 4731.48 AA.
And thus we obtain 8.649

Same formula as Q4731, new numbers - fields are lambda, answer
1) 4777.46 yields 6.479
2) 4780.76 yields 7.681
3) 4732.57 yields 8.083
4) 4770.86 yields 6.372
